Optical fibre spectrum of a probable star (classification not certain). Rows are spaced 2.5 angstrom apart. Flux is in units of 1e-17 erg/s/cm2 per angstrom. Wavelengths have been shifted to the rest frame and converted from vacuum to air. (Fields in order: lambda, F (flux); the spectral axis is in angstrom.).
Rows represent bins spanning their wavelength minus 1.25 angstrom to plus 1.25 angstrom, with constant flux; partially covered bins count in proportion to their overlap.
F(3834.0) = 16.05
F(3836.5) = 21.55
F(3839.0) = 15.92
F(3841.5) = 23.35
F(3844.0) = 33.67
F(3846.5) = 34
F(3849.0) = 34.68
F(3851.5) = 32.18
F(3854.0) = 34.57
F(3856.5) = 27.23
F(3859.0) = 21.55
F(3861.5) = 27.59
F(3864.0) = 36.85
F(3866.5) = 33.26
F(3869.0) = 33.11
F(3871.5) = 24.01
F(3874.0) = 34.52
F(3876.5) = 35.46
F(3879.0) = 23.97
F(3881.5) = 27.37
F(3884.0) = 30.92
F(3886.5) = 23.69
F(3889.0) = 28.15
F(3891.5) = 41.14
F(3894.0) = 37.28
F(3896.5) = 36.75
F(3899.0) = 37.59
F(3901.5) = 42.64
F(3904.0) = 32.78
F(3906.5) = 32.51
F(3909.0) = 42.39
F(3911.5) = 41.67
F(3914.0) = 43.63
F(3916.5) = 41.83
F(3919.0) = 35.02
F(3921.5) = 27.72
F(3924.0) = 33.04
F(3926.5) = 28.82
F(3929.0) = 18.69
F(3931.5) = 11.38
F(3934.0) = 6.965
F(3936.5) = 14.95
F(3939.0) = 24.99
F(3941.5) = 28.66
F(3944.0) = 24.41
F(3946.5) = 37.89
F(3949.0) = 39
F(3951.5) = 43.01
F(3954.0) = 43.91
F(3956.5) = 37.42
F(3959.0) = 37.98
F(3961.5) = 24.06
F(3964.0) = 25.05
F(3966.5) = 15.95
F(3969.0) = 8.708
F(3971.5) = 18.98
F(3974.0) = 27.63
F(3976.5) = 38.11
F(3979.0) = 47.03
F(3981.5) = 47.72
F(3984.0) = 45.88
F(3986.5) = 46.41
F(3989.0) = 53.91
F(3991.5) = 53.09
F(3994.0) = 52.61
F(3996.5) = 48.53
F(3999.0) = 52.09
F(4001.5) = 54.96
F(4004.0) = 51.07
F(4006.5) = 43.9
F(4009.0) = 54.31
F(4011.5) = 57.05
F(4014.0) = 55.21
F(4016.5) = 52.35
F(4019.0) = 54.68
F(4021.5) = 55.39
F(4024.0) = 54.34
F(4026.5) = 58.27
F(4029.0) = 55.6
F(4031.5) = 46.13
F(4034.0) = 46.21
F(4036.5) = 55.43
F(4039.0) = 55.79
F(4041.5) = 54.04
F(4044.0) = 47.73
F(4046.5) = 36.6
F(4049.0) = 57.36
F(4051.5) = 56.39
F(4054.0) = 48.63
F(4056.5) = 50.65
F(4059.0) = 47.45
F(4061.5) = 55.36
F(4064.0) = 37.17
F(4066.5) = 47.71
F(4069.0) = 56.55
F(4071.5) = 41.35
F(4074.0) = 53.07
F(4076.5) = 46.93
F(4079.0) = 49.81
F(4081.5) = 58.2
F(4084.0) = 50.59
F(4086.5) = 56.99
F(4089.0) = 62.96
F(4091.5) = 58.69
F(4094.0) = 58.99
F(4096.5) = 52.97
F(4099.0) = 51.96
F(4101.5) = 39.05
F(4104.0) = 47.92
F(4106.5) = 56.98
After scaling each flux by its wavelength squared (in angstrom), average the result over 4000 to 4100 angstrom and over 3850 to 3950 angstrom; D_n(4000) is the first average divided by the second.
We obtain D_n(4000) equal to 1.82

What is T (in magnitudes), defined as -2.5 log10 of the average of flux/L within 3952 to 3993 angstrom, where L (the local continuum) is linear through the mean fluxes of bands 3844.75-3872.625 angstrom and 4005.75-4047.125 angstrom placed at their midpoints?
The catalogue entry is 0.26 mag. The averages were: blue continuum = 30.9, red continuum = 52.3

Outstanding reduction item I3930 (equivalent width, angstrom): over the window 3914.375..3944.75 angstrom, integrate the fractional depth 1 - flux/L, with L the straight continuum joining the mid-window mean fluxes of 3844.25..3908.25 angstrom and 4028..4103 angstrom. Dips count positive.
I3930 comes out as 9.8 angstrom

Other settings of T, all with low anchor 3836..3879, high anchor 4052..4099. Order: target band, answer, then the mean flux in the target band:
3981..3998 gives -0.16 mag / 49.9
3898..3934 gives 0.09 mag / 32.6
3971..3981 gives 0.19 mag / 35.1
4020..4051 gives -0.09 mag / 52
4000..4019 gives -0.17 mag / 52.8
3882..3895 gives 0.03 mag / 31.9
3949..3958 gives -0.04 mag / 41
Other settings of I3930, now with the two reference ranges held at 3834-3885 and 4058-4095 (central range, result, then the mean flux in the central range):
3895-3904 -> -1.3 angstrom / 38.1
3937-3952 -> 2.6 angstrom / 31.6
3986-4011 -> -4.4 angstrom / 51.4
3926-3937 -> 6.4 angstrom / 15.4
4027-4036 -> -0.6 angstrom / 50.6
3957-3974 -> 7.3 angstrom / 22.9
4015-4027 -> -2.2 angstrom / 54.8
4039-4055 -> -0.5 angstrom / 50.6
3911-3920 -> -1.5 angstrom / 40.6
